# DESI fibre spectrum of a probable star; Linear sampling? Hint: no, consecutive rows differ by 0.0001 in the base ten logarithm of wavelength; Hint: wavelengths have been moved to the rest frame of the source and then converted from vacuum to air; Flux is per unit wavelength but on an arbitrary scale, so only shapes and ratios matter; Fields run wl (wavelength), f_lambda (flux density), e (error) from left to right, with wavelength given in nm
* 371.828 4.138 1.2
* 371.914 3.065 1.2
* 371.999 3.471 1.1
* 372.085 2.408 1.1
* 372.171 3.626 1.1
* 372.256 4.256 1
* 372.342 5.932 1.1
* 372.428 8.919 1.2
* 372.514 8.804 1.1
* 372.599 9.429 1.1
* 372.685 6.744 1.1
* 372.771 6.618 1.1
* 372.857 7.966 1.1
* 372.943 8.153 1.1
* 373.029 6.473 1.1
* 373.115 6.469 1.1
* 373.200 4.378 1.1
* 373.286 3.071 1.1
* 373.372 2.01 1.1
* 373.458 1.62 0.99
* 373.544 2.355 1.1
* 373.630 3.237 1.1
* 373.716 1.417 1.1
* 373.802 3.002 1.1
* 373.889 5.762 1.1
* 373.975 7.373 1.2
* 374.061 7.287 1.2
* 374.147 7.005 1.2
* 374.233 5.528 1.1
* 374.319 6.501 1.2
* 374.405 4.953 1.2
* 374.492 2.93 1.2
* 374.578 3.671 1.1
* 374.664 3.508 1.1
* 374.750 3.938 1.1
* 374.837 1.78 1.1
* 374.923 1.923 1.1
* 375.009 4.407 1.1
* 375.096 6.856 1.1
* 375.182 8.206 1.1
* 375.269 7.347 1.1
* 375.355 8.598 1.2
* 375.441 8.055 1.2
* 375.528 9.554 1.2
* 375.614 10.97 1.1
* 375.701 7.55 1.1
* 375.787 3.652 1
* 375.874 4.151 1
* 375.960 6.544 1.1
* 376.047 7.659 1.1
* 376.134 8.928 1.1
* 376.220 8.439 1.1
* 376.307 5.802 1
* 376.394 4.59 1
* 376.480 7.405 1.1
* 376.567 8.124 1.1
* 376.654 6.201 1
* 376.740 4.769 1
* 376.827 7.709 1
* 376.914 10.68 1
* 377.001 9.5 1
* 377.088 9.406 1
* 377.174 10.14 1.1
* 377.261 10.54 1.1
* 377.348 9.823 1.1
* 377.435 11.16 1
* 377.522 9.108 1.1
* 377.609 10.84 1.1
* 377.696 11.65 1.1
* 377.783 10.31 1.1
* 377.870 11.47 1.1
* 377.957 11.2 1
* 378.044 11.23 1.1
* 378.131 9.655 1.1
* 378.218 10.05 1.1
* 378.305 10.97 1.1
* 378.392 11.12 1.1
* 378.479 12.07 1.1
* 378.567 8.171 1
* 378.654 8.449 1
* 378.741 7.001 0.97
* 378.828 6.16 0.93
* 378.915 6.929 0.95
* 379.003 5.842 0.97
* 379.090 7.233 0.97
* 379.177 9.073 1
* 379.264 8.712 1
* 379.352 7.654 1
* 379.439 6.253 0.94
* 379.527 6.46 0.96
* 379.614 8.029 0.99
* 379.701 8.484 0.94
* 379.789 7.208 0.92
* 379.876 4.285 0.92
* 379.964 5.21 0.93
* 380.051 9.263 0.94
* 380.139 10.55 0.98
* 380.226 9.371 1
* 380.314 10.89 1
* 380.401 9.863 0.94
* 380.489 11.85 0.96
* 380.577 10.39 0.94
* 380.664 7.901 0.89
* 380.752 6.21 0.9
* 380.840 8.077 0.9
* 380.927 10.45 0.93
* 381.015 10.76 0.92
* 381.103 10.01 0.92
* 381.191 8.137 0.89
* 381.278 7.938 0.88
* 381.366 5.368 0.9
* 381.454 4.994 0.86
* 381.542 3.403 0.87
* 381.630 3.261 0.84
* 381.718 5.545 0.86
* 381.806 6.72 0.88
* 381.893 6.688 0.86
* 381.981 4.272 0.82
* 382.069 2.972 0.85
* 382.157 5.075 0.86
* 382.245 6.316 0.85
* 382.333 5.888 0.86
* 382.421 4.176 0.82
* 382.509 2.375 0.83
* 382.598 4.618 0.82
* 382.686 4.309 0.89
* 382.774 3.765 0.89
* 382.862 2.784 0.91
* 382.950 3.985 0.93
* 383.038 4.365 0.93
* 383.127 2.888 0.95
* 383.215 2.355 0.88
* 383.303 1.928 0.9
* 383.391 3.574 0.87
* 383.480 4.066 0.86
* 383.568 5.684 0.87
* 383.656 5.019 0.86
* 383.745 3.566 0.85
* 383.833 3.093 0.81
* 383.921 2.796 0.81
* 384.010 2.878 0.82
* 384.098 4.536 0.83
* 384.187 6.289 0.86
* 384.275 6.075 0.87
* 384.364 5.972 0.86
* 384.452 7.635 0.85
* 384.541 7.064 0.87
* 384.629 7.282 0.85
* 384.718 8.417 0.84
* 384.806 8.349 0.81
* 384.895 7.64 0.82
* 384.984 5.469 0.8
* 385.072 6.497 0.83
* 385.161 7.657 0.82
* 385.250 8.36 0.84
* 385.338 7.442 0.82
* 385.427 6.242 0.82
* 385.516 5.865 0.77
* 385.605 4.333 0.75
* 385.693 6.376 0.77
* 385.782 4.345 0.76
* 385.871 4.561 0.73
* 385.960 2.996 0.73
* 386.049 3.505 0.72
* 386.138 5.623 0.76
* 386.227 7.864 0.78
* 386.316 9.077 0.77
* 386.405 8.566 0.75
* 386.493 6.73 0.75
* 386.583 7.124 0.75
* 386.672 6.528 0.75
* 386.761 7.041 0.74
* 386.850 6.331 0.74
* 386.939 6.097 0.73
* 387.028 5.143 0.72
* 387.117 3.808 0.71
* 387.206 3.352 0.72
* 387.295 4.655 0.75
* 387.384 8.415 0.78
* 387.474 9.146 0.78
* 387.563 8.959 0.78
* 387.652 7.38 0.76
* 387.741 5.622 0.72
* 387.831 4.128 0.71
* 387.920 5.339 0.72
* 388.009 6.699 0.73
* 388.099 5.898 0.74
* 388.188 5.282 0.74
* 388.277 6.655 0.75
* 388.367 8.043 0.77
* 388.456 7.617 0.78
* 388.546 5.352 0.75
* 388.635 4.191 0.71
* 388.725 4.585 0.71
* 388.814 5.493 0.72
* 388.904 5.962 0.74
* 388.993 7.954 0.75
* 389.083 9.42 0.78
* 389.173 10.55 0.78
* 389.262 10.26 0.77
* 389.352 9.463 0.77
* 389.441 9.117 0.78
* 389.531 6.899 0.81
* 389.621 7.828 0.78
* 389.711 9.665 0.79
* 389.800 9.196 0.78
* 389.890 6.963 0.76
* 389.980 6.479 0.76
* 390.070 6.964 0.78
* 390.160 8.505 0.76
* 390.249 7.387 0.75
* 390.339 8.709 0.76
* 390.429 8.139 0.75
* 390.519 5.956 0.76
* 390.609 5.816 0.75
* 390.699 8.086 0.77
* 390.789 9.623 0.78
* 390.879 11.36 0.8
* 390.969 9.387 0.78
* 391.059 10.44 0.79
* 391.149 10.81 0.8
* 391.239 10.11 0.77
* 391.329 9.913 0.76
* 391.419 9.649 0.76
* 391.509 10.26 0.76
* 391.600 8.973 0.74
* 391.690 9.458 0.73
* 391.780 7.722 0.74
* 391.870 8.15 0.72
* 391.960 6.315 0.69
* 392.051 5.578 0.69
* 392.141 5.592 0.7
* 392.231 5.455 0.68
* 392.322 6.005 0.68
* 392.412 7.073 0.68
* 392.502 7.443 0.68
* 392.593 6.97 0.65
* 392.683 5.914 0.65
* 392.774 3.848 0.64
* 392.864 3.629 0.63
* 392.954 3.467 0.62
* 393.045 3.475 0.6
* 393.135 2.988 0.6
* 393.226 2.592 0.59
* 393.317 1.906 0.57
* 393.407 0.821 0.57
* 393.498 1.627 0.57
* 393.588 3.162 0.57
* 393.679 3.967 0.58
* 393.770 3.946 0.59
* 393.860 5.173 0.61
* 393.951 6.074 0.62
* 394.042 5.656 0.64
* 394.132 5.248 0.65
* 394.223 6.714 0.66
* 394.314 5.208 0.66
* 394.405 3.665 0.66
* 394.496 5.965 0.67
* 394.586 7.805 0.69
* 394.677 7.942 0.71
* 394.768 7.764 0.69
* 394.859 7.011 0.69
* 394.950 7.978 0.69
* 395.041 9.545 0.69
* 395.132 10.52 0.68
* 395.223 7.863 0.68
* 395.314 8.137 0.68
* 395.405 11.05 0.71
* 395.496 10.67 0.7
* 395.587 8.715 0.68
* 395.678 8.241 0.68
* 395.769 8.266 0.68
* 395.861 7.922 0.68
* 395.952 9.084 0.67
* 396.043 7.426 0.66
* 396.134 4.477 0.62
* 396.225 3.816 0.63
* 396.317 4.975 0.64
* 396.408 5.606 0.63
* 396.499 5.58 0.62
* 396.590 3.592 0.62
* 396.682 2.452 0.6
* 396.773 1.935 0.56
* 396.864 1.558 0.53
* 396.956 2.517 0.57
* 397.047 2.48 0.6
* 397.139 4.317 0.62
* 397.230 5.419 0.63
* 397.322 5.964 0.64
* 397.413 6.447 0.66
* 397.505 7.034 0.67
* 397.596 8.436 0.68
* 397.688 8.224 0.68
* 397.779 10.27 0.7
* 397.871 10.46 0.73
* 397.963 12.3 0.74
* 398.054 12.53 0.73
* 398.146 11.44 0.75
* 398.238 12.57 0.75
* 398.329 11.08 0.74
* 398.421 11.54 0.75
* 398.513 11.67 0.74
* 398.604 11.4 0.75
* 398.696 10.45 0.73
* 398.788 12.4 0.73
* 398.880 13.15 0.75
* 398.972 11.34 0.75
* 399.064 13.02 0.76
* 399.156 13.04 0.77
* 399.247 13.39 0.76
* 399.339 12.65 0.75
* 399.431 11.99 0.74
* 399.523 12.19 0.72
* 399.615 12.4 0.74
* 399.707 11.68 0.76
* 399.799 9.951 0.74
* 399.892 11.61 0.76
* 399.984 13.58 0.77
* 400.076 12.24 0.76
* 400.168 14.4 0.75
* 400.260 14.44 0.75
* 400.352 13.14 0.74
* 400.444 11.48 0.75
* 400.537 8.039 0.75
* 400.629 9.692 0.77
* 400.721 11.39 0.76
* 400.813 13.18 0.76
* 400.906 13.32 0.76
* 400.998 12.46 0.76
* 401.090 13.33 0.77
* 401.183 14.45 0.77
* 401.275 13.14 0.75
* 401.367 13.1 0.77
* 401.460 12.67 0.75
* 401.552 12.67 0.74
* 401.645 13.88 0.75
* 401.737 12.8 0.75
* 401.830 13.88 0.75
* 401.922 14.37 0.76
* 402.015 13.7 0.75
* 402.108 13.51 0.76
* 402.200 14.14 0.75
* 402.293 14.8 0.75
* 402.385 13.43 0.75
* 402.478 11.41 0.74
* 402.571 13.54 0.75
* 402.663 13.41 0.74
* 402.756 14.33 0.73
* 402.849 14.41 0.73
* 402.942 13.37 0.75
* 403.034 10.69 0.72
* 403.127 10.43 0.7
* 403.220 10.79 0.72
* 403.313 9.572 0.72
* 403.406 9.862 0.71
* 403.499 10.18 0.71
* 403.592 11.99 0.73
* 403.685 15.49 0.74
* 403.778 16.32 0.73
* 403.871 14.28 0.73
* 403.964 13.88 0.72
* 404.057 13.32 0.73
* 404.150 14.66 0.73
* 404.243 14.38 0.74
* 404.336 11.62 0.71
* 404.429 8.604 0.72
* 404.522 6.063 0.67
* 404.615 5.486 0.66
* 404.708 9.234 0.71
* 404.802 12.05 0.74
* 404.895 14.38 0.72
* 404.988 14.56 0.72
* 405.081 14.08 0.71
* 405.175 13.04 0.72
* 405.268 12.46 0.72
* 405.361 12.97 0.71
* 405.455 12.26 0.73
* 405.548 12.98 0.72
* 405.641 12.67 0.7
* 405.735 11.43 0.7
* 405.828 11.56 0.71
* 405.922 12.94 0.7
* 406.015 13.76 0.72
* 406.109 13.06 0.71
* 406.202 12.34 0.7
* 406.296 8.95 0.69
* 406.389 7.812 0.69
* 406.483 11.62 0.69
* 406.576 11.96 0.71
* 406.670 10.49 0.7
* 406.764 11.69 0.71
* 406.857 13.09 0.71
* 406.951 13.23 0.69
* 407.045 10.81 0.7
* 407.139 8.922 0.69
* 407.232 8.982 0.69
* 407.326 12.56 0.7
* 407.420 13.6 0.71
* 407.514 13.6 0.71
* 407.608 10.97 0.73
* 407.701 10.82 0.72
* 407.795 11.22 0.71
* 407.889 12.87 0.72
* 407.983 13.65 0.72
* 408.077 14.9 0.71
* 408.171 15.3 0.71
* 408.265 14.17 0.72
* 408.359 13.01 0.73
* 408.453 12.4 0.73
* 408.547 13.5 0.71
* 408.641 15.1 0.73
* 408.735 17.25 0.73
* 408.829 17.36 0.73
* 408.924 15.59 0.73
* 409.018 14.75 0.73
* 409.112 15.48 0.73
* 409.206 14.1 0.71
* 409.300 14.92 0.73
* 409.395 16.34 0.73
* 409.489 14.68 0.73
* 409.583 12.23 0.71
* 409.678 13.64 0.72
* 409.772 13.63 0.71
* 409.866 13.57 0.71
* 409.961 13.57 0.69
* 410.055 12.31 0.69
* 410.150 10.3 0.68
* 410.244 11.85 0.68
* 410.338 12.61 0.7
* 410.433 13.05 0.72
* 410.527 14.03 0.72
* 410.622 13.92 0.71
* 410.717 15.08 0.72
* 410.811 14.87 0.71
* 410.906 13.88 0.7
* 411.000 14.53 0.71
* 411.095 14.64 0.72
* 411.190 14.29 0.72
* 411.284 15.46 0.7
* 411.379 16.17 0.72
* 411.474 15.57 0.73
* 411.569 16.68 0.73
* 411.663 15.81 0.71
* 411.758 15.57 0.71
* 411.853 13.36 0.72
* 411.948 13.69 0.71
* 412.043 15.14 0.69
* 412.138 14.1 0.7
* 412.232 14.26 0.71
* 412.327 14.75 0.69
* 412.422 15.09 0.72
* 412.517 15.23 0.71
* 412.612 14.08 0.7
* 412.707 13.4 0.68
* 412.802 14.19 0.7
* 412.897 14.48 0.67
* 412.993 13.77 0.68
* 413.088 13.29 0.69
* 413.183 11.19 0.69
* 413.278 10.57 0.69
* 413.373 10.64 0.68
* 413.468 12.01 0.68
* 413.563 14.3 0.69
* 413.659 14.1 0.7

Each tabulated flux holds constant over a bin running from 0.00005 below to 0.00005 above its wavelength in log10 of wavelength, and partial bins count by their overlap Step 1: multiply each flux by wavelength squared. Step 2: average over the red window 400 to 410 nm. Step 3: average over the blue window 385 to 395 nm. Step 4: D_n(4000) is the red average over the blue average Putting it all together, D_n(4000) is 2.1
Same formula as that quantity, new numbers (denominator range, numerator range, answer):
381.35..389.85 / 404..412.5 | 2.50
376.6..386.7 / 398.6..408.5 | 1.98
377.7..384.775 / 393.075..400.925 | 1.33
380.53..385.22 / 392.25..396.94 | 1.08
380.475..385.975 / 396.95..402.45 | 2.21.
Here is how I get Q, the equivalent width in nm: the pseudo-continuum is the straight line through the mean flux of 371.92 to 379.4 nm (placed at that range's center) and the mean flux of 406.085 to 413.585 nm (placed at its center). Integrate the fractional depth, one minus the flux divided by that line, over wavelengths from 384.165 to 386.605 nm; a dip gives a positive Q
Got 0.633 nm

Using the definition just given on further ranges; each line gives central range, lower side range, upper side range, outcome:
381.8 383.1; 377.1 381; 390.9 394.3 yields 0.60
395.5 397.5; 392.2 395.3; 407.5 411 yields 0.41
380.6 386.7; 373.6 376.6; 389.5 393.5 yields 0.73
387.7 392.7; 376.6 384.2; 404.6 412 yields 0.89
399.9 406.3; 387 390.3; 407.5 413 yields -0.43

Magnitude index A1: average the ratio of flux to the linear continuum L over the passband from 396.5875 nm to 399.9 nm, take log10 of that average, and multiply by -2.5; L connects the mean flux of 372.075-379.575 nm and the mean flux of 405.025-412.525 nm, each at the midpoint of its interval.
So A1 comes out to 0.22 mag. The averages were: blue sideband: 7.08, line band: 9.38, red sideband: 13.4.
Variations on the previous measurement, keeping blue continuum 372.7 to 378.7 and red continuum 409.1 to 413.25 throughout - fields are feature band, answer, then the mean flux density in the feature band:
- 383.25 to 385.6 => 0.48 mag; 5.71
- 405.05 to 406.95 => 0.09 mag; 12.1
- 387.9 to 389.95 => 0.31 mag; 7.34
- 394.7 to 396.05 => 0.26 mag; 8.7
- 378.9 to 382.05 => 0.07 mag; 7.56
